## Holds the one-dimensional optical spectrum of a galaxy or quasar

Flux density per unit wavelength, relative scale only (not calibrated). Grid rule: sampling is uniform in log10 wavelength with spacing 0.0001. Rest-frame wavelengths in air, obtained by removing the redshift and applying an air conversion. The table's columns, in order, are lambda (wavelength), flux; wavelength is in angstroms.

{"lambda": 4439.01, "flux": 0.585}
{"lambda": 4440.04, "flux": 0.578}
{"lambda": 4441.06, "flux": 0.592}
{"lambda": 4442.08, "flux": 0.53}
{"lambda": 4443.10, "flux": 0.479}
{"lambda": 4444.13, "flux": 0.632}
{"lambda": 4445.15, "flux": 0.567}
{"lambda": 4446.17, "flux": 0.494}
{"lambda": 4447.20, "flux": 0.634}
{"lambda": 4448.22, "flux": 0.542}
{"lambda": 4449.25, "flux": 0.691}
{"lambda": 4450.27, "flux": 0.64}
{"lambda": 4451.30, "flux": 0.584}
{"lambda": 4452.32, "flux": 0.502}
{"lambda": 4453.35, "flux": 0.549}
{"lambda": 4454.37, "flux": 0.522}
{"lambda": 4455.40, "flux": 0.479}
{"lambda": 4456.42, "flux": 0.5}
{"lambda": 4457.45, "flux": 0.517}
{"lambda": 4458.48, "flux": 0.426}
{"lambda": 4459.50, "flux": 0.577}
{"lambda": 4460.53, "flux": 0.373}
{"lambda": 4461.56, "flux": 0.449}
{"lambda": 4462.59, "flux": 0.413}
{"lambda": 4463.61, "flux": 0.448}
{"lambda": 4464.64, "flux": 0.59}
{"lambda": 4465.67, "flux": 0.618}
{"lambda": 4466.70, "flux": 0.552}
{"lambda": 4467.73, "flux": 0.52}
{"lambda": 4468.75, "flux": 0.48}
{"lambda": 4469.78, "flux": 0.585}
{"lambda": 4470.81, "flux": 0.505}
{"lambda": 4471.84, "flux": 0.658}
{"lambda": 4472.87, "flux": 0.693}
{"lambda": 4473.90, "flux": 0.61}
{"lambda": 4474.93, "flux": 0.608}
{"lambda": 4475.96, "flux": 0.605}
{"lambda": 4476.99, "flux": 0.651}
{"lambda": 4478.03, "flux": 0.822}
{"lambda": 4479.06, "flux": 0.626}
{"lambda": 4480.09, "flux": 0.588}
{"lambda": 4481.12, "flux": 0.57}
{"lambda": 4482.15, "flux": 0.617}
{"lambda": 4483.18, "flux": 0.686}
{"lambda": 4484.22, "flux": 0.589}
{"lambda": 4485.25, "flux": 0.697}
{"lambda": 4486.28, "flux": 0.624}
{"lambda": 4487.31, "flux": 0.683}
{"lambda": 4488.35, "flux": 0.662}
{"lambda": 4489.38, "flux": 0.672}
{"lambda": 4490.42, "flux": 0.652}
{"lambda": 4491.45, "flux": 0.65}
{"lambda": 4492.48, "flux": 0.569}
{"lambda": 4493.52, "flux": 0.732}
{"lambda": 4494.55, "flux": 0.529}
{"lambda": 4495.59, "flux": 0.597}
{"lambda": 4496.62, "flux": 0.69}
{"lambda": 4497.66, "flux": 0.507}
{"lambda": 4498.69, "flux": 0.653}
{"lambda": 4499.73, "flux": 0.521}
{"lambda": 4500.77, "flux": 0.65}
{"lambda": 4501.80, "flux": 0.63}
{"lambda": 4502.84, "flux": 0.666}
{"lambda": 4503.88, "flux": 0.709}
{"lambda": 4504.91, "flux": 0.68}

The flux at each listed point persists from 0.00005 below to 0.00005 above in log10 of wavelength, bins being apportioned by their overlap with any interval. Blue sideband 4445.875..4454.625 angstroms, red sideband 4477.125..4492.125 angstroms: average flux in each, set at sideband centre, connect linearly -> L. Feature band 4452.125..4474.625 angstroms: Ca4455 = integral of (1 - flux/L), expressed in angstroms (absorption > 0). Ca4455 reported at 2.9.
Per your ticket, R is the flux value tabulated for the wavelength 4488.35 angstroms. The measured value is 0.662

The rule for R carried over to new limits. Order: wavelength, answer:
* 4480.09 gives 0.588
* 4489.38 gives 0.672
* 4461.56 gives 0.449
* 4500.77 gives 0.65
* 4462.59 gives 0.413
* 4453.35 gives 0.549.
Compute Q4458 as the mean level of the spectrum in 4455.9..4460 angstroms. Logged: 0.505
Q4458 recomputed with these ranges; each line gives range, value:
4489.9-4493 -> 0.624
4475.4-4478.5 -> 0.688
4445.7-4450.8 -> 0.6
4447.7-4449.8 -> 0.618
